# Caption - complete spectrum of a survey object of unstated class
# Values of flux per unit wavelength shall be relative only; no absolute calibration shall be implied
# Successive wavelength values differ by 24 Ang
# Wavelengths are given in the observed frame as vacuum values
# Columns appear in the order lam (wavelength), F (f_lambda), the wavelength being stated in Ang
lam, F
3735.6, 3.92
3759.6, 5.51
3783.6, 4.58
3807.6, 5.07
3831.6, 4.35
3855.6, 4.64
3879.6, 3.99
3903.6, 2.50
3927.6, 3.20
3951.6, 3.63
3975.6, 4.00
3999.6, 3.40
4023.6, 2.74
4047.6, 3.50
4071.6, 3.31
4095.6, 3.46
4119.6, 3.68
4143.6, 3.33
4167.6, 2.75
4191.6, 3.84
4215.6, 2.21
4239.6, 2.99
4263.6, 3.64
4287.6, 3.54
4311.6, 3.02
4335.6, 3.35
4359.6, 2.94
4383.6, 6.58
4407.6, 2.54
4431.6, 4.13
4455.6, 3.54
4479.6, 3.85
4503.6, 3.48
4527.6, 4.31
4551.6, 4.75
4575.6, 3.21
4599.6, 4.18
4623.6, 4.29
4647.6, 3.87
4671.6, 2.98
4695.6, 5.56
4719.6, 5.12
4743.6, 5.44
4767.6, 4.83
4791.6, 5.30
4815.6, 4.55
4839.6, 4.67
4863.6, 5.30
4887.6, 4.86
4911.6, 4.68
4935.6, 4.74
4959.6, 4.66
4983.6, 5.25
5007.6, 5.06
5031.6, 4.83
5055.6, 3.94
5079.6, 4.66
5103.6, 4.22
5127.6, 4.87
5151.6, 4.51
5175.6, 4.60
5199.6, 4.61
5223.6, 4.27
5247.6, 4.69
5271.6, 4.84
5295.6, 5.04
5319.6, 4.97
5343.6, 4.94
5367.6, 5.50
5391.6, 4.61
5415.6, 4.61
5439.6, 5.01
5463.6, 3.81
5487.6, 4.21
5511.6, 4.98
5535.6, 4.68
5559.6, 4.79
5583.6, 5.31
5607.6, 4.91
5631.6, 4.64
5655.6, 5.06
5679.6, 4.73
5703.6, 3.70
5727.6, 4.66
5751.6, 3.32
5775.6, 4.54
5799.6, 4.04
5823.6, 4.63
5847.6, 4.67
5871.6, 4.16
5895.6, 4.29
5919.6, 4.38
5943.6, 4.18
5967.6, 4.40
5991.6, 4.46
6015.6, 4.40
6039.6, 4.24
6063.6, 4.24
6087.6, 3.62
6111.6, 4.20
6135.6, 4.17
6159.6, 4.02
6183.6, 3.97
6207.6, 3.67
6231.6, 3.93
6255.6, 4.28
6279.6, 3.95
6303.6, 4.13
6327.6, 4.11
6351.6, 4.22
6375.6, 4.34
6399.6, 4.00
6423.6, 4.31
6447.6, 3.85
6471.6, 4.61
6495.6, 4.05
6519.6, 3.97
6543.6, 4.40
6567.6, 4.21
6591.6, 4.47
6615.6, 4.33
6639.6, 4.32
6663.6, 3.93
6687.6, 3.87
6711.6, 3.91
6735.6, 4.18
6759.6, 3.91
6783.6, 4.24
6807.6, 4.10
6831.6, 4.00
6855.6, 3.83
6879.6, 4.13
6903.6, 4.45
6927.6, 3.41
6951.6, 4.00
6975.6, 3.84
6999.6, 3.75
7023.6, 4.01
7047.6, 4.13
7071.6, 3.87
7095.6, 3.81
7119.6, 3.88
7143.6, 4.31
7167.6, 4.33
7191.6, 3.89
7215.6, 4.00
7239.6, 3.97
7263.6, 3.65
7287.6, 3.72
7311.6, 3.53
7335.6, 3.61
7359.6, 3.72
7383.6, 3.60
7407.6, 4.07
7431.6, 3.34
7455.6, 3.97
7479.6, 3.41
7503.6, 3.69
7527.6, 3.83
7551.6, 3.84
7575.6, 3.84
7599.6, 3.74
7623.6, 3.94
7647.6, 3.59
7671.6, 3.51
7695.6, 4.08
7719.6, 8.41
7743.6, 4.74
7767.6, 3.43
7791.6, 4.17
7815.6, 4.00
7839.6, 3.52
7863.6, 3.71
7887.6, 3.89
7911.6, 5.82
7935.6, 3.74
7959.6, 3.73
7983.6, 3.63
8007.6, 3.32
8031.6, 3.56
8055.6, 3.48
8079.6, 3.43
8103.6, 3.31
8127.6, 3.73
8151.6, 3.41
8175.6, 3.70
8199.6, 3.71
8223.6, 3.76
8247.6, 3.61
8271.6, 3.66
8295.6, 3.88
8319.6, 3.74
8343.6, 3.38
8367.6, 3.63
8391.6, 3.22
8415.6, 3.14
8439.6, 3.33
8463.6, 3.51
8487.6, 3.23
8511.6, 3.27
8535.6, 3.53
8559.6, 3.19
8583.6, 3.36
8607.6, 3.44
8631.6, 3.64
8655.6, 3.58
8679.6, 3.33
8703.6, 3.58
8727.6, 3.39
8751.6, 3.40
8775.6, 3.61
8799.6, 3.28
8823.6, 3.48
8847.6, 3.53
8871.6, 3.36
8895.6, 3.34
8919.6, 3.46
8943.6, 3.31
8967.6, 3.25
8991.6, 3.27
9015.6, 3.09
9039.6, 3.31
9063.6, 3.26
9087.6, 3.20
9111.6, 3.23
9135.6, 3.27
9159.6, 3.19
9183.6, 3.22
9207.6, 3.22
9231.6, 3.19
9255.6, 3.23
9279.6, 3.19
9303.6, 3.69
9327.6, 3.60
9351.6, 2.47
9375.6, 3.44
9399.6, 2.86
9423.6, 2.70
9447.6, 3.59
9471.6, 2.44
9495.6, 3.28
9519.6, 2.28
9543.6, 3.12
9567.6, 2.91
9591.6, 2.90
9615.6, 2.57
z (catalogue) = 0.176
